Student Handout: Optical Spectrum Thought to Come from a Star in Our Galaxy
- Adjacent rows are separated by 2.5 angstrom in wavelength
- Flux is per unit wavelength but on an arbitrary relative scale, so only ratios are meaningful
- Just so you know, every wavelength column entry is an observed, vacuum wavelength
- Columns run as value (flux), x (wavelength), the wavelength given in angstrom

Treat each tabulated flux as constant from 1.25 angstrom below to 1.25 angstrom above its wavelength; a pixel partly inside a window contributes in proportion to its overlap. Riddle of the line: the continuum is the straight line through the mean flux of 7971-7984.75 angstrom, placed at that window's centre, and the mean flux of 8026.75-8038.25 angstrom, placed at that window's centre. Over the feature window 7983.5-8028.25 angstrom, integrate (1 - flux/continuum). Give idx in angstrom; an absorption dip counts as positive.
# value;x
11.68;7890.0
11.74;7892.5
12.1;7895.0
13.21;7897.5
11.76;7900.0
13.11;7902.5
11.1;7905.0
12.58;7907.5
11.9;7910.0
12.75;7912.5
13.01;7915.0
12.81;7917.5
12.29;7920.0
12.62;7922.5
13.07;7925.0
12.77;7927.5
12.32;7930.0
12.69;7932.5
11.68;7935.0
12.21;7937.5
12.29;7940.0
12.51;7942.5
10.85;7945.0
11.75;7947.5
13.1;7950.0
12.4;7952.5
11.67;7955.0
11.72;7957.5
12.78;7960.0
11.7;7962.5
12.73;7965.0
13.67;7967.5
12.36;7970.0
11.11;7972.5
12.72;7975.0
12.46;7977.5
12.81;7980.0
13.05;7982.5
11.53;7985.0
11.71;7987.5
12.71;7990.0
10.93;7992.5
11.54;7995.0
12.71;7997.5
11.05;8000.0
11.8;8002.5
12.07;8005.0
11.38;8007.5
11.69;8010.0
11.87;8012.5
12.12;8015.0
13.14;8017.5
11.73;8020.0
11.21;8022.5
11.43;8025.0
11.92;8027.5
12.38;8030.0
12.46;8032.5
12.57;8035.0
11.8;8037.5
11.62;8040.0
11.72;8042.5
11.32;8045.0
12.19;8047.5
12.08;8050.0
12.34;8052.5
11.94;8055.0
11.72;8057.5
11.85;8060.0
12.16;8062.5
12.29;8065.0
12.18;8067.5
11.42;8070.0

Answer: 1.8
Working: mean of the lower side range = 12.4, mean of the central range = 11.8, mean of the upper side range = 12.3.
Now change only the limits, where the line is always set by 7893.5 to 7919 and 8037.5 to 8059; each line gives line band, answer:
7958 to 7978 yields -0.4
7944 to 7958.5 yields 0.4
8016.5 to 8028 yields 0.1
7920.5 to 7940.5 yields -0.2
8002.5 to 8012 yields 0.2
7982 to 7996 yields 0.3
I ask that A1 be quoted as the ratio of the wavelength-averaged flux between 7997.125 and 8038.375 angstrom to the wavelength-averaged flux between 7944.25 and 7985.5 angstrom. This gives 1.0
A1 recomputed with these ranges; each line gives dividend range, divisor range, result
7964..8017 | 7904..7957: 0.98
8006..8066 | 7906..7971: 0.96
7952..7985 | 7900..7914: 1.01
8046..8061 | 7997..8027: 1.02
